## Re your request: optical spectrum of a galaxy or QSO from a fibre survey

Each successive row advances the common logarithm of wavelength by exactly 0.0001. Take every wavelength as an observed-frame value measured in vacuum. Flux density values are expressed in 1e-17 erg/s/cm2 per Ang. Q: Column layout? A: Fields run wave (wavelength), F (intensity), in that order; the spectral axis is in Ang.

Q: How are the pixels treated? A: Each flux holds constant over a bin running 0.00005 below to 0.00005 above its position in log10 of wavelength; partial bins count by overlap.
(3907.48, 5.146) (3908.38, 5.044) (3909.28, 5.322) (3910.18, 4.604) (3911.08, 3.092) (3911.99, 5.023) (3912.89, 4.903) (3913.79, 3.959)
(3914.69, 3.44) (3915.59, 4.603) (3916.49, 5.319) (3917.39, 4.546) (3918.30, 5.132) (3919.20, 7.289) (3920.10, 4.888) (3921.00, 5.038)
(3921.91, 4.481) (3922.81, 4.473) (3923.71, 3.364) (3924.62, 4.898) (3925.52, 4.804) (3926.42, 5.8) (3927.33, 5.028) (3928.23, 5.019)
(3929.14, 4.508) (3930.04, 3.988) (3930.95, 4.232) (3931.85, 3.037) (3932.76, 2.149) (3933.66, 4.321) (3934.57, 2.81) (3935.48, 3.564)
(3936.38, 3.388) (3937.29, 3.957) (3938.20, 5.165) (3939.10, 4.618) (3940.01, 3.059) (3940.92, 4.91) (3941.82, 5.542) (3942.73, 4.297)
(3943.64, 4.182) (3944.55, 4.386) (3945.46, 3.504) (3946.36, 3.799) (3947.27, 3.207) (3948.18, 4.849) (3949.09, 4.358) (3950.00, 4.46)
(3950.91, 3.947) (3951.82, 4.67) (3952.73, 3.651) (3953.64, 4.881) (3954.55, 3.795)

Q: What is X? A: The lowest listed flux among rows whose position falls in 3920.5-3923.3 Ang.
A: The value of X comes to 4.473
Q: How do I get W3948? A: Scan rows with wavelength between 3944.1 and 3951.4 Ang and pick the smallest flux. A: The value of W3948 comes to 3.207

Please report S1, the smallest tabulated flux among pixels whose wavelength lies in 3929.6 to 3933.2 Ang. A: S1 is 2.149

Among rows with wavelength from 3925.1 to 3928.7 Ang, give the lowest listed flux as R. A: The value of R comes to 4.804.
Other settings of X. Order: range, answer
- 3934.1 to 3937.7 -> 2.81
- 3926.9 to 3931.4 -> 3.988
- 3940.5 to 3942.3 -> 4.91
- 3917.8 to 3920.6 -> 4.888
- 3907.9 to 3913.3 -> 3.092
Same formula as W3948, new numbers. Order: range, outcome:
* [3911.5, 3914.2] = 3.959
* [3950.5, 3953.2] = 3.651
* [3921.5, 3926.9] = 3.364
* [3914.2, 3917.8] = 3.44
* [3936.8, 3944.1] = 3.059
